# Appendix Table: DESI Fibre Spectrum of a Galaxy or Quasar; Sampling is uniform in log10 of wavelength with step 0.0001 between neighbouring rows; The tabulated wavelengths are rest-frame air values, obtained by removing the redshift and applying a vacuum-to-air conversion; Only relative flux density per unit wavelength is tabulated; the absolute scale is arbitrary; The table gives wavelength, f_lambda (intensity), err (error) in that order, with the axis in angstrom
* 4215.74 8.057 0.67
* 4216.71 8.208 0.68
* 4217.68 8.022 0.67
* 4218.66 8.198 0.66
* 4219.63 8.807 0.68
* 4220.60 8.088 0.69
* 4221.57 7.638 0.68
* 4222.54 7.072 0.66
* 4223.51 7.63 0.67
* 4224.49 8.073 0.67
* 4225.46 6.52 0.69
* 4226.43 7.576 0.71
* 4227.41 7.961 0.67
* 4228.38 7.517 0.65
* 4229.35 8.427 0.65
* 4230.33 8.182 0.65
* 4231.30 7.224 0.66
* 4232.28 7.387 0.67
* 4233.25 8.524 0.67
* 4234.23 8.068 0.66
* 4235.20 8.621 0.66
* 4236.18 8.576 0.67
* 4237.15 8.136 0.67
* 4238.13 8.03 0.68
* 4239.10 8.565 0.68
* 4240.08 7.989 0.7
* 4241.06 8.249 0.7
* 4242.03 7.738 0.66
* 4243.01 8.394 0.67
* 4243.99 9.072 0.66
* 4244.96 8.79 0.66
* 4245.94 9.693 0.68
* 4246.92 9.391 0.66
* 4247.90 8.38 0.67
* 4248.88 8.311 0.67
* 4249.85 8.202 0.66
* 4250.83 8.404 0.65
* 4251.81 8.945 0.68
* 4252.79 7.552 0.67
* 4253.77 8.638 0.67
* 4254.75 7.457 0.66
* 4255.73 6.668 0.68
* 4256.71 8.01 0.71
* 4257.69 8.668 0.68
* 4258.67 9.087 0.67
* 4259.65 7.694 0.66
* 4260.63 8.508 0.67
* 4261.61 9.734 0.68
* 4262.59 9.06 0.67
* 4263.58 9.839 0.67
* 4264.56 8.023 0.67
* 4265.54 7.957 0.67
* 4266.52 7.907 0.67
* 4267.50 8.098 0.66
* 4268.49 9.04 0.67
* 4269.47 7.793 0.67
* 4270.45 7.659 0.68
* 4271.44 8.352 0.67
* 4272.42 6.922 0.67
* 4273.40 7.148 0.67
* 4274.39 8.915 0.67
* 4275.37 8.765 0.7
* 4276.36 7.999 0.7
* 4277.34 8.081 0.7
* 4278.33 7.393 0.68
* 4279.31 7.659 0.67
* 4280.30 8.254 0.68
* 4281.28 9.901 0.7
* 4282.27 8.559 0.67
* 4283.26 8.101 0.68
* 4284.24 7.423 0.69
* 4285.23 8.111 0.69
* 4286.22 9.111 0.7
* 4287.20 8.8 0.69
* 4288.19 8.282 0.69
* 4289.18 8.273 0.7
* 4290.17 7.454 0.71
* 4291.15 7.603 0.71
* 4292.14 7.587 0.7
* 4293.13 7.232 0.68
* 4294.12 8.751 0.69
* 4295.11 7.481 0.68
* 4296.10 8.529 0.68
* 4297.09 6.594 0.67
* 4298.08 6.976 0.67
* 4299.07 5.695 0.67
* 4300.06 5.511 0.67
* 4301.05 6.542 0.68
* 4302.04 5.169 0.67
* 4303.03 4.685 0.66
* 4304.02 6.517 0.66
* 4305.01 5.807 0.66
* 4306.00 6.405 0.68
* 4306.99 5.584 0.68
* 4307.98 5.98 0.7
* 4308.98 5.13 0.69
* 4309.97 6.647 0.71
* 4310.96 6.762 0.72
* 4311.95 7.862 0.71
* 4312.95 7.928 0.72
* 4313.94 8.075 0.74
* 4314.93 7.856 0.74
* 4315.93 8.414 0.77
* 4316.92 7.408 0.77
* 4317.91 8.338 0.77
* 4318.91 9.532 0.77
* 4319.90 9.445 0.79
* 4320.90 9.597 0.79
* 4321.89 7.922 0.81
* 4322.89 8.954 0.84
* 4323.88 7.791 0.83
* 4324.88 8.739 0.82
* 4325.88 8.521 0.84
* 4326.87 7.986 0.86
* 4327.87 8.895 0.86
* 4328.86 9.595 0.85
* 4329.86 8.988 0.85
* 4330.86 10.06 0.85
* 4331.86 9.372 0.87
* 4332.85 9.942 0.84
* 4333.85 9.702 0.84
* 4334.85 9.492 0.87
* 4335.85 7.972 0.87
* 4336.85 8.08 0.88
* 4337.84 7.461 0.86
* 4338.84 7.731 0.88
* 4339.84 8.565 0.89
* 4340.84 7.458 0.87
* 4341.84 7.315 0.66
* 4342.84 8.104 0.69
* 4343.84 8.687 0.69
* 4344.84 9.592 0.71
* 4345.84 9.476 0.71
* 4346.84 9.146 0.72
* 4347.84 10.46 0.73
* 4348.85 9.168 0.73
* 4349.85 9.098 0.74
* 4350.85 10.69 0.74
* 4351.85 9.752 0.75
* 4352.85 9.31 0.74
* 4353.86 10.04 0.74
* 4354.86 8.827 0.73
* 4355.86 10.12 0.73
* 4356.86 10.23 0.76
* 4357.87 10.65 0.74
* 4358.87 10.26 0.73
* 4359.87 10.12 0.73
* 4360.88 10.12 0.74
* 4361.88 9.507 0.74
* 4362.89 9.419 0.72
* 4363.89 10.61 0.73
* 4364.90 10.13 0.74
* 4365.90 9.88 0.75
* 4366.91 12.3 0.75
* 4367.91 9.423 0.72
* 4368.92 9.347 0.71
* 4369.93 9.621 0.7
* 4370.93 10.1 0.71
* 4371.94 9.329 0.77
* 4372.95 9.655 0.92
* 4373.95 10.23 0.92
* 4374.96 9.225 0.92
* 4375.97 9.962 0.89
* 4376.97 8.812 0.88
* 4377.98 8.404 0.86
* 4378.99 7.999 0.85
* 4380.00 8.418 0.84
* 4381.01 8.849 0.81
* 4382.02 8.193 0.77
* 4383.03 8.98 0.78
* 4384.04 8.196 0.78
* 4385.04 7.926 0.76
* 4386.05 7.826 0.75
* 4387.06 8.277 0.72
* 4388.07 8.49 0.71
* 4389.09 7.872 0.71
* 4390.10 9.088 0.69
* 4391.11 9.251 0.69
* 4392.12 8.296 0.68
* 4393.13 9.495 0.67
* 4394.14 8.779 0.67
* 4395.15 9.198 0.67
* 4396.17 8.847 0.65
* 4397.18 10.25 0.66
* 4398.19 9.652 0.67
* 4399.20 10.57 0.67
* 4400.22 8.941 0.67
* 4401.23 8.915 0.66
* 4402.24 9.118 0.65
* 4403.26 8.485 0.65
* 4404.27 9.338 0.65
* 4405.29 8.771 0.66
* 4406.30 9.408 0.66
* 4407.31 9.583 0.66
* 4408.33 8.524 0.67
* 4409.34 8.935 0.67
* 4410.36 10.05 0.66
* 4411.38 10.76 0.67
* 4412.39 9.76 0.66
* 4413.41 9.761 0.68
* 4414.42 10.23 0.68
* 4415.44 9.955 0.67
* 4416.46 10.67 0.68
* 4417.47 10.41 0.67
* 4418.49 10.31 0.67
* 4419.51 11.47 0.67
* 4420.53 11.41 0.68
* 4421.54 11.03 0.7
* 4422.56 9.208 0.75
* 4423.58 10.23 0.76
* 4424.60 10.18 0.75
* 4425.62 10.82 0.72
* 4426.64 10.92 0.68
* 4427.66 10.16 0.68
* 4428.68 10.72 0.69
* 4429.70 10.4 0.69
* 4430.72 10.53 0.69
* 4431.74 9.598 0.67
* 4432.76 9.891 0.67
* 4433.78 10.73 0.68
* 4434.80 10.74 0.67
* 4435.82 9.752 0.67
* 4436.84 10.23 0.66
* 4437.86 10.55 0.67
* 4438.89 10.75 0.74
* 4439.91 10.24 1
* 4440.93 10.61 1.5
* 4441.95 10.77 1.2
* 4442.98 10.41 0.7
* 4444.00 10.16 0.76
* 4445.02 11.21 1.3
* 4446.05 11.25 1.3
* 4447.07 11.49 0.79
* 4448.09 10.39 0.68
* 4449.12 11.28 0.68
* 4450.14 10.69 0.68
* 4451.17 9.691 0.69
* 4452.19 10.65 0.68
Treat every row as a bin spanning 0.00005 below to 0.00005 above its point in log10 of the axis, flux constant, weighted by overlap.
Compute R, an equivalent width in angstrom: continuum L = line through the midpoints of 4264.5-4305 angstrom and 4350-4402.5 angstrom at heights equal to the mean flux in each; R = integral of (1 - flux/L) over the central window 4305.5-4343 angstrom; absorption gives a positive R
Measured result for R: 1.1 angstrom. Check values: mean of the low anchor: 7.65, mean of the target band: 8.15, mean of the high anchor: 9.37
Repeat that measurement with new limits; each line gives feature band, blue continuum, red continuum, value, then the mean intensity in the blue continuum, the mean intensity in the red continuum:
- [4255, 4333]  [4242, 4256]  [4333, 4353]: 6.6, 8.42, 8.87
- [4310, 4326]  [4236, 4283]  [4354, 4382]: 1.4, 8.33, 9.67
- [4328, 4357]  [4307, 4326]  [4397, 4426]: -2.3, 7.87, 9.88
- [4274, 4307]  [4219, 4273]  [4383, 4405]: 3.6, 8.2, 8.9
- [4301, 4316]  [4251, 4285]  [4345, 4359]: 4.1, 8.23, 9.78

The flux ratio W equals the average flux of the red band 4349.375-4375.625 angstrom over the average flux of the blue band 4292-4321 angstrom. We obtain 1.40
